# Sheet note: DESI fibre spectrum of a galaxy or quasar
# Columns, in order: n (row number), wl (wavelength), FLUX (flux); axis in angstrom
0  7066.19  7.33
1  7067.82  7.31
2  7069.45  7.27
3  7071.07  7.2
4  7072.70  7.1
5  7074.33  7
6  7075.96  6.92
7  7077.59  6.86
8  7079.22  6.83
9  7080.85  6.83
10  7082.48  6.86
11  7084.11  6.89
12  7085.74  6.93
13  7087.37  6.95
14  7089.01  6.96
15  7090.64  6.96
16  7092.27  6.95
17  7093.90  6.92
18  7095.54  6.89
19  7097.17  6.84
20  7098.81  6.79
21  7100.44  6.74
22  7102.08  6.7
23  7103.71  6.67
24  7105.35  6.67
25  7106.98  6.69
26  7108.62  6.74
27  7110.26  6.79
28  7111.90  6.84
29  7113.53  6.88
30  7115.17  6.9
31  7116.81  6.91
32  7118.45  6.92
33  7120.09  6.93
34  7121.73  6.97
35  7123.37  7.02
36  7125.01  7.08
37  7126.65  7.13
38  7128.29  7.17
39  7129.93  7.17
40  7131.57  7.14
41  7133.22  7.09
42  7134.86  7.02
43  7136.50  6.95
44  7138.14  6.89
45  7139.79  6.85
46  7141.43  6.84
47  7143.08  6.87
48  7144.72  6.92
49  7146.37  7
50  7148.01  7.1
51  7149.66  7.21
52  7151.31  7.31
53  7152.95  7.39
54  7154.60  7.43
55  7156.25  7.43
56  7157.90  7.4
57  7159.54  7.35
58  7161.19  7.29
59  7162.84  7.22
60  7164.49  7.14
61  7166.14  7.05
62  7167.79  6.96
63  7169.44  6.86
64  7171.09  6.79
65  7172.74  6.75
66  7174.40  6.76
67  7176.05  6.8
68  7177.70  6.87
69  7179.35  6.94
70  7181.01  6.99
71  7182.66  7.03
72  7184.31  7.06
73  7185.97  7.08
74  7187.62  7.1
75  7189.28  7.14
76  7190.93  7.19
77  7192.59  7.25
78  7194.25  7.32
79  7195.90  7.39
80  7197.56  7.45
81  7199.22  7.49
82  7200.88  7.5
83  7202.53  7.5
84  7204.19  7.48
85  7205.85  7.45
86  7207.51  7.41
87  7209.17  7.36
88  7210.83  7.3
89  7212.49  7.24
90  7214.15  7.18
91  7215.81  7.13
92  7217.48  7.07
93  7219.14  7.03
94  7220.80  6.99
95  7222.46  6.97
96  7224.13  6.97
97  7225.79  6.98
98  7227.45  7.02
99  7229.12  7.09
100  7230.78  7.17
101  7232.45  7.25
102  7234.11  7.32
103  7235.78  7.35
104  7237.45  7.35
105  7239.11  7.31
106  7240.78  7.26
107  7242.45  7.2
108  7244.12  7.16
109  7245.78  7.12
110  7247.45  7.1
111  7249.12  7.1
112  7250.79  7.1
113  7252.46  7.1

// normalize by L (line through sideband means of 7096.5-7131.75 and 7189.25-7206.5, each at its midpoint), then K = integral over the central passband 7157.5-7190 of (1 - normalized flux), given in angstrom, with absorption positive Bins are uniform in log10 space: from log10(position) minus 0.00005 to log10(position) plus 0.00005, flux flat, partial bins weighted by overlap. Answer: 1.0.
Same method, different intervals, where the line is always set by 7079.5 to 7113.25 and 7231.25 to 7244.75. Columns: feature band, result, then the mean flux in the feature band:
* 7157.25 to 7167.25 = -0.3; 7.24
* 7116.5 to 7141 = -0.3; 7.02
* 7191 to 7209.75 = -0.7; 7.41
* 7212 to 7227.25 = 0.3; 7.06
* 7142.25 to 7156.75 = -0.4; 7.18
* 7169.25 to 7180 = 0.4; 6.82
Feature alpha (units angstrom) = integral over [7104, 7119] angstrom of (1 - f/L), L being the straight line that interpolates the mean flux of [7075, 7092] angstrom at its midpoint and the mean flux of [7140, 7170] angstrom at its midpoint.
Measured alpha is 0.41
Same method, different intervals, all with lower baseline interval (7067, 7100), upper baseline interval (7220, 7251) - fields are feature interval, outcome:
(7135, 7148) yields 0.2 angstrom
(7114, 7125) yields 0.1 angstrom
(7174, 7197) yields 0.0 angstrom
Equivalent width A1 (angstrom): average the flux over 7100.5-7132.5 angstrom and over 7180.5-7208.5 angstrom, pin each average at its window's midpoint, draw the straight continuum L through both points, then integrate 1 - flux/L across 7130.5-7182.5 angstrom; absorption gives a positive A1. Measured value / 0.36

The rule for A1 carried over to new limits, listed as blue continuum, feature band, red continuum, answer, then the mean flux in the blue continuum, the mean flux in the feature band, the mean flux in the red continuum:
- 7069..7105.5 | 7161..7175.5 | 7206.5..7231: 0.2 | 6.9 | 6.96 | 7.13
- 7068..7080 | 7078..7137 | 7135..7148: 0.6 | 7.04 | 6.91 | 6.92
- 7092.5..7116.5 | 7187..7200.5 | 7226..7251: -0.5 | 6.8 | 7.3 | 7.19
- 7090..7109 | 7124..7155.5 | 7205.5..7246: -0.7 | 6.8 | 7.08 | 7.19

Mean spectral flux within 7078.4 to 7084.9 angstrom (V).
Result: 6.85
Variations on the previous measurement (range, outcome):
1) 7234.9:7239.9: 7.34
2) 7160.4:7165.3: 7.21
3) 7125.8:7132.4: 7.15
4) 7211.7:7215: 7.21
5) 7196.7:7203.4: 7.48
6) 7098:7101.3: 6.76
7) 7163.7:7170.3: 7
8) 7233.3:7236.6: 7.33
